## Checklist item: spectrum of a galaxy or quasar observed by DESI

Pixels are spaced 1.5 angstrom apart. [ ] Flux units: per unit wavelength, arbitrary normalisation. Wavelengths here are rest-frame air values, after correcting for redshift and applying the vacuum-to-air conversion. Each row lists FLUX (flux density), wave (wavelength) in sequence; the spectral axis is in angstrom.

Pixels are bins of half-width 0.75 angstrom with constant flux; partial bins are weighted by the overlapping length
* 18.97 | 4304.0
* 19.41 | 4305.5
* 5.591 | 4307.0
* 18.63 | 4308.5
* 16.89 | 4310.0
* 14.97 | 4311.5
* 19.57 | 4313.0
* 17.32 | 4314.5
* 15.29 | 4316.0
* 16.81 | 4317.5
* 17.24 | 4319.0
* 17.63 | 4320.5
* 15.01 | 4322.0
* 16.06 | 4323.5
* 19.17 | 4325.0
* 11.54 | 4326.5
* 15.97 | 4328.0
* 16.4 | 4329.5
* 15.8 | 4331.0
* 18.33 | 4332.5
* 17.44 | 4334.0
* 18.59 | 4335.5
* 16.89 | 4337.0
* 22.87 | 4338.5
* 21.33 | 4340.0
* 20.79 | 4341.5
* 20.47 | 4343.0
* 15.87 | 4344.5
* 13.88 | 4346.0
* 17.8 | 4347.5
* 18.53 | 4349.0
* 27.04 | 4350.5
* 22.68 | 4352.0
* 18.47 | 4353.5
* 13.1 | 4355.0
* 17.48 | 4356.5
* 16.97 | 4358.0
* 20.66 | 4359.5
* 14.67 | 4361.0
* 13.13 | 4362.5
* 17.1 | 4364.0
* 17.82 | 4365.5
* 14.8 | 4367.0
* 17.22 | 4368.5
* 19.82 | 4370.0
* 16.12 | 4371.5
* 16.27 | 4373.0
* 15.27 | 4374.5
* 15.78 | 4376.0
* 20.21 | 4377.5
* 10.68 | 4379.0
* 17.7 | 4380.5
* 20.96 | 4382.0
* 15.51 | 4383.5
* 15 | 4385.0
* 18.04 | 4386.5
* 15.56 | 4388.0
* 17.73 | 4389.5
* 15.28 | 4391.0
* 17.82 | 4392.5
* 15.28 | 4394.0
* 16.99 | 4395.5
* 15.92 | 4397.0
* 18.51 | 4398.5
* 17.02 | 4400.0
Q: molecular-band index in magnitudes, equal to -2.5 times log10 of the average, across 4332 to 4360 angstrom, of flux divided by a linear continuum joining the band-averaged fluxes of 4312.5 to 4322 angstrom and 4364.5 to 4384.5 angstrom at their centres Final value -0.12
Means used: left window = 17.1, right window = 16.8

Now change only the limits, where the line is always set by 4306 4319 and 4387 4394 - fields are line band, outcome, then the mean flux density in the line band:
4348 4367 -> -0.11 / 18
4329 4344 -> -0.18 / 18.9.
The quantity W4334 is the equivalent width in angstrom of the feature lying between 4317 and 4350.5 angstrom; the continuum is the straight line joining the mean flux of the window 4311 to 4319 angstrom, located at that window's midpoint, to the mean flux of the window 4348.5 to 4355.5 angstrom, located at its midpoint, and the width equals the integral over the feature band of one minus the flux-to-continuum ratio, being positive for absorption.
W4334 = 1.7 angstrom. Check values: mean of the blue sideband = 16.9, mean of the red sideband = 20.3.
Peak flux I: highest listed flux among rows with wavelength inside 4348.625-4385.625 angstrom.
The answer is 27.04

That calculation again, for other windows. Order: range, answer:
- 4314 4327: 19.17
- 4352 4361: 22.68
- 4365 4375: 19.82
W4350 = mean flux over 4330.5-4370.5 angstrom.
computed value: 18.1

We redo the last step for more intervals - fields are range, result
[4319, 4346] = 17.5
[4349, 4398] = 17.1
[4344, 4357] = 18.4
